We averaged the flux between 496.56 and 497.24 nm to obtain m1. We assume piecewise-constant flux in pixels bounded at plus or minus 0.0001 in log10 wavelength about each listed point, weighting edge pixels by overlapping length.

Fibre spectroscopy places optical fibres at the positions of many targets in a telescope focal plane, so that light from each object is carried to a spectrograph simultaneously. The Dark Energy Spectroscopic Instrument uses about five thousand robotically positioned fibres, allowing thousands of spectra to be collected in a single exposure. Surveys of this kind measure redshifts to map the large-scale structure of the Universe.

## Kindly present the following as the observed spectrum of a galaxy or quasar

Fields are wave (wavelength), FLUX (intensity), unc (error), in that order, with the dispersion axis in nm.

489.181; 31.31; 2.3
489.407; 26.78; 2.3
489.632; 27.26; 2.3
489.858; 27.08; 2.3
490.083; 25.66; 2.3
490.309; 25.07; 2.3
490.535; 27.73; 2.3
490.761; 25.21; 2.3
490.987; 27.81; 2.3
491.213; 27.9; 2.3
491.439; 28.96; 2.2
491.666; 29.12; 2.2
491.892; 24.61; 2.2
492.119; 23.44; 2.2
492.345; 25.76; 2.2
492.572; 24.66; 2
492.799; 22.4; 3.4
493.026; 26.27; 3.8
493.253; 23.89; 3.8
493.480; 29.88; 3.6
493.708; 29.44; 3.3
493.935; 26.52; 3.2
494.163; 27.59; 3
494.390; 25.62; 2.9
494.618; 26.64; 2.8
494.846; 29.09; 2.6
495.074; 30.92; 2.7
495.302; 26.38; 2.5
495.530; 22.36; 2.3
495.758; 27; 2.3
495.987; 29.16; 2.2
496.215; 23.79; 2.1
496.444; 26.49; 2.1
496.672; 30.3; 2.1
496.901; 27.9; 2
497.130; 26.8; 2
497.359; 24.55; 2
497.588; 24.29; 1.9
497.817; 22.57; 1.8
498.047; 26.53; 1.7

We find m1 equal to 28.3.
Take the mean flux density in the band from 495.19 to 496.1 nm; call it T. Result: 26.2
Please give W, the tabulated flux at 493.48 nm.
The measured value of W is 29.88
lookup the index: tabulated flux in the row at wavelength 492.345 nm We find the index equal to 25.76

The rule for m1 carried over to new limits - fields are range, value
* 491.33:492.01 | 27.5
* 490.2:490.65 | 26.4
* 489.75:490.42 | 25.9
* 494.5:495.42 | 28.2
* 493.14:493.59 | 26.9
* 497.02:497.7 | 25.2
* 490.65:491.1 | 26.5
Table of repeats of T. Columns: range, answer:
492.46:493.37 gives 24.3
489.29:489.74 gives 27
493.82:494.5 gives 26.6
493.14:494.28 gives 27.5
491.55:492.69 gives 25.5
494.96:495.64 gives 26.6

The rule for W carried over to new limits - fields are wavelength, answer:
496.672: 30.3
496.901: 27.9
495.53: 22.36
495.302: 26.38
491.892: 24.61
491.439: 28.96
